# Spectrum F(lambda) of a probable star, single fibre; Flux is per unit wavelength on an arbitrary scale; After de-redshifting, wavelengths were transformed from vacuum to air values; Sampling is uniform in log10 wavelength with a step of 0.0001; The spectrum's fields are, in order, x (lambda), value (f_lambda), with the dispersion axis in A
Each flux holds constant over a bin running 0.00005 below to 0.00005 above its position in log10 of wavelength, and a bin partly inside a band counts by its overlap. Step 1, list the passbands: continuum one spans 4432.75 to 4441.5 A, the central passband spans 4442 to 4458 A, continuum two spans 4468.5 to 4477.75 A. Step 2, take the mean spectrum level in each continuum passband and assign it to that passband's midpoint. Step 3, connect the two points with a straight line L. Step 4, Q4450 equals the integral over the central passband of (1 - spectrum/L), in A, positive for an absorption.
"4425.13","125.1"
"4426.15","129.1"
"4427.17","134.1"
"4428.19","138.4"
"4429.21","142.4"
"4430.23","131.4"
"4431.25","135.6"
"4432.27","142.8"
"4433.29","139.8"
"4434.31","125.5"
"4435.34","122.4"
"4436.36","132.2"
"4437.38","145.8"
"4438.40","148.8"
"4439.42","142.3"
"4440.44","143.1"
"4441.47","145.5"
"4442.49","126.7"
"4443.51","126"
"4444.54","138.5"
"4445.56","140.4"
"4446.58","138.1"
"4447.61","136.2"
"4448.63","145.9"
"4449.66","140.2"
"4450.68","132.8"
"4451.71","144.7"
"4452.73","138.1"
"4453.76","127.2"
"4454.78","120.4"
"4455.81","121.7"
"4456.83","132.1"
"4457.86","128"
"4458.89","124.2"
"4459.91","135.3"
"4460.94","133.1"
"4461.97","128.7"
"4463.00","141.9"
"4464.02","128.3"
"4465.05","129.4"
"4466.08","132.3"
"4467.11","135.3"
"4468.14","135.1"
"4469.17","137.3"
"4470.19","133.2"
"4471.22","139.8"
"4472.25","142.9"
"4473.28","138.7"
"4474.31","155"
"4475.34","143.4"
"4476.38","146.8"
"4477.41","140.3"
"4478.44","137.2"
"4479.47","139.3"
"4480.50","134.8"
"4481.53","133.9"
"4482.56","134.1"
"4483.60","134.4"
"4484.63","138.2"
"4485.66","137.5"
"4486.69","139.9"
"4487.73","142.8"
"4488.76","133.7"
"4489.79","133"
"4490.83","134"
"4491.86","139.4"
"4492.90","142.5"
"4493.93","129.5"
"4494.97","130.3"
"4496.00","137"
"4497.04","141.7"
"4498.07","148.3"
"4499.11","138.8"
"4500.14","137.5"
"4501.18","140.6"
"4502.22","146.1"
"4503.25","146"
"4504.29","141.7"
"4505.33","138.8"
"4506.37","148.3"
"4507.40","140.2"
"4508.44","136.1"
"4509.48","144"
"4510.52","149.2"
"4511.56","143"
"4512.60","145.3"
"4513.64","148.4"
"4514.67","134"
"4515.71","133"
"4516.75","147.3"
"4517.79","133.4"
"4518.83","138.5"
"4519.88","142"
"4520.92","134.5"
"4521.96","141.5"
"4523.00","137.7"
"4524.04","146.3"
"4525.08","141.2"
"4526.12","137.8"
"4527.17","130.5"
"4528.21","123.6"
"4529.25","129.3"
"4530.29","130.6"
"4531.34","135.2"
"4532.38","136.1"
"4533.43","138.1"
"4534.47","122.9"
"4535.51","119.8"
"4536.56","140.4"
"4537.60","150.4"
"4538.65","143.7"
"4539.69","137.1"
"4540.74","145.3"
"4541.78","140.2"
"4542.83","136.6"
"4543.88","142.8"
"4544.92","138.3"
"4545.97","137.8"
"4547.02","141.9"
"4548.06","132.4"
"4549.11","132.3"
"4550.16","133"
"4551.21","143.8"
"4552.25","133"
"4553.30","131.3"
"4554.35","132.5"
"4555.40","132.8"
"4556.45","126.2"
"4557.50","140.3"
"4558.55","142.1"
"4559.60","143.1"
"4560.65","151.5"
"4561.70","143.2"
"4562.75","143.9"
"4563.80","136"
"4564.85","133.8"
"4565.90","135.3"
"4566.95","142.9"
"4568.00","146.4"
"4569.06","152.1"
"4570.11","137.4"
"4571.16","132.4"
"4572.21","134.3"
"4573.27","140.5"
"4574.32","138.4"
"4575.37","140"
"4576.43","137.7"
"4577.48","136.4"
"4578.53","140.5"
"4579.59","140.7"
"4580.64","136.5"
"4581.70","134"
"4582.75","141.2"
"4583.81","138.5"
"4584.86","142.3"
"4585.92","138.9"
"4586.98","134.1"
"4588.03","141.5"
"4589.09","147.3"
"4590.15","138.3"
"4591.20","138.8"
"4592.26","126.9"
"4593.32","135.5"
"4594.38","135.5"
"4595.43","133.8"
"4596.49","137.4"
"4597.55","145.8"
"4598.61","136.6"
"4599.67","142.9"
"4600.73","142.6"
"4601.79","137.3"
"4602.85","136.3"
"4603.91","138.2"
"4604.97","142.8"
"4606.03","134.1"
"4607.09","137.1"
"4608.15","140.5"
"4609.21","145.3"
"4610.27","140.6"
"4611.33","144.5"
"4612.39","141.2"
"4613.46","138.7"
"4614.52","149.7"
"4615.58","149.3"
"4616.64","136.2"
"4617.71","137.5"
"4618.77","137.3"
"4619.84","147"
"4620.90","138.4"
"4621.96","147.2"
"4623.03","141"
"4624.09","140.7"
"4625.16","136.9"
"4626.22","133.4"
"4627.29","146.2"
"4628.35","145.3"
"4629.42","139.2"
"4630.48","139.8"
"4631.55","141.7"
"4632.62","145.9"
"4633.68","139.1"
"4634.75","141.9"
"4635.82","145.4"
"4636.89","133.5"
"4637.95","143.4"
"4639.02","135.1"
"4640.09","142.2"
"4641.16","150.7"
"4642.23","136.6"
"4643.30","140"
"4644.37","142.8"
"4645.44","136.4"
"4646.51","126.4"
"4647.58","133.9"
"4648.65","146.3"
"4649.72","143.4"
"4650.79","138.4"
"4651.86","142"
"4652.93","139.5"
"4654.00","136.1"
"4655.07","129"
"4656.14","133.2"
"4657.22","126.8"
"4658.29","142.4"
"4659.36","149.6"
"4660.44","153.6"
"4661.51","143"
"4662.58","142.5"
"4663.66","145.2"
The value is 0.6 A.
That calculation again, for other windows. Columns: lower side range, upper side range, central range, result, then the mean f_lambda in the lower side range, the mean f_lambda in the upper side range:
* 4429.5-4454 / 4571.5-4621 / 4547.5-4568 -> 0.2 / 137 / 139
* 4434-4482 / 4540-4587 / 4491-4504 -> -0.3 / 136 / 139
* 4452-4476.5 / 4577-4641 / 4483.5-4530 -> -1.0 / 134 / 140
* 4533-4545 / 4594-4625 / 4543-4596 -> 0.4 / 138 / 141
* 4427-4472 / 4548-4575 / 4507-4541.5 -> -0.2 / 135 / 138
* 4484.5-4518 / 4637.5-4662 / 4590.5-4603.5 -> 0.2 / 140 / 140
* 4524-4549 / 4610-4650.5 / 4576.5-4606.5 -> 0.1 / 136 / 141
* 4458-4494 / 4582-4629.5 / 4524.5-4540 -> 0.4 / 137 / 140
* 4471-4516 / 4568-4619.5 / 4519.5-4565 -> 0.8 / 140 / 139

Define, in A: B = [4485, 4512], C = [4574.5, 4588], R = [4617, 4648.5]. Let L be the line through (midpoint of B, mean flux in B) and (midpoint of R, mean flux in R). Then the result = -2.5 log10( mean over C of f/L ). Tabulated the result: 0.01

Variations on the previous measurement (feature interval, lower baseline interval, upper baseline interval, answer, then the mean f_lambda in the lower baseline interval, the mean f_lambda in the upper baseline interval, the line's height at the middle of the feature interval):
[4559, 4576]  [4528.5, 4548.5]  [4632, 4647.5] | -0.02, 137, 140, 138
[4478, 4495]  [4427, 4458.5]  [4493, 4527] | 0.02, 136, 140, 139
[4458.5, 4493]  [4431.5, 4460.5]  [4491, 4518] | 0.01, 135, 141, 138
